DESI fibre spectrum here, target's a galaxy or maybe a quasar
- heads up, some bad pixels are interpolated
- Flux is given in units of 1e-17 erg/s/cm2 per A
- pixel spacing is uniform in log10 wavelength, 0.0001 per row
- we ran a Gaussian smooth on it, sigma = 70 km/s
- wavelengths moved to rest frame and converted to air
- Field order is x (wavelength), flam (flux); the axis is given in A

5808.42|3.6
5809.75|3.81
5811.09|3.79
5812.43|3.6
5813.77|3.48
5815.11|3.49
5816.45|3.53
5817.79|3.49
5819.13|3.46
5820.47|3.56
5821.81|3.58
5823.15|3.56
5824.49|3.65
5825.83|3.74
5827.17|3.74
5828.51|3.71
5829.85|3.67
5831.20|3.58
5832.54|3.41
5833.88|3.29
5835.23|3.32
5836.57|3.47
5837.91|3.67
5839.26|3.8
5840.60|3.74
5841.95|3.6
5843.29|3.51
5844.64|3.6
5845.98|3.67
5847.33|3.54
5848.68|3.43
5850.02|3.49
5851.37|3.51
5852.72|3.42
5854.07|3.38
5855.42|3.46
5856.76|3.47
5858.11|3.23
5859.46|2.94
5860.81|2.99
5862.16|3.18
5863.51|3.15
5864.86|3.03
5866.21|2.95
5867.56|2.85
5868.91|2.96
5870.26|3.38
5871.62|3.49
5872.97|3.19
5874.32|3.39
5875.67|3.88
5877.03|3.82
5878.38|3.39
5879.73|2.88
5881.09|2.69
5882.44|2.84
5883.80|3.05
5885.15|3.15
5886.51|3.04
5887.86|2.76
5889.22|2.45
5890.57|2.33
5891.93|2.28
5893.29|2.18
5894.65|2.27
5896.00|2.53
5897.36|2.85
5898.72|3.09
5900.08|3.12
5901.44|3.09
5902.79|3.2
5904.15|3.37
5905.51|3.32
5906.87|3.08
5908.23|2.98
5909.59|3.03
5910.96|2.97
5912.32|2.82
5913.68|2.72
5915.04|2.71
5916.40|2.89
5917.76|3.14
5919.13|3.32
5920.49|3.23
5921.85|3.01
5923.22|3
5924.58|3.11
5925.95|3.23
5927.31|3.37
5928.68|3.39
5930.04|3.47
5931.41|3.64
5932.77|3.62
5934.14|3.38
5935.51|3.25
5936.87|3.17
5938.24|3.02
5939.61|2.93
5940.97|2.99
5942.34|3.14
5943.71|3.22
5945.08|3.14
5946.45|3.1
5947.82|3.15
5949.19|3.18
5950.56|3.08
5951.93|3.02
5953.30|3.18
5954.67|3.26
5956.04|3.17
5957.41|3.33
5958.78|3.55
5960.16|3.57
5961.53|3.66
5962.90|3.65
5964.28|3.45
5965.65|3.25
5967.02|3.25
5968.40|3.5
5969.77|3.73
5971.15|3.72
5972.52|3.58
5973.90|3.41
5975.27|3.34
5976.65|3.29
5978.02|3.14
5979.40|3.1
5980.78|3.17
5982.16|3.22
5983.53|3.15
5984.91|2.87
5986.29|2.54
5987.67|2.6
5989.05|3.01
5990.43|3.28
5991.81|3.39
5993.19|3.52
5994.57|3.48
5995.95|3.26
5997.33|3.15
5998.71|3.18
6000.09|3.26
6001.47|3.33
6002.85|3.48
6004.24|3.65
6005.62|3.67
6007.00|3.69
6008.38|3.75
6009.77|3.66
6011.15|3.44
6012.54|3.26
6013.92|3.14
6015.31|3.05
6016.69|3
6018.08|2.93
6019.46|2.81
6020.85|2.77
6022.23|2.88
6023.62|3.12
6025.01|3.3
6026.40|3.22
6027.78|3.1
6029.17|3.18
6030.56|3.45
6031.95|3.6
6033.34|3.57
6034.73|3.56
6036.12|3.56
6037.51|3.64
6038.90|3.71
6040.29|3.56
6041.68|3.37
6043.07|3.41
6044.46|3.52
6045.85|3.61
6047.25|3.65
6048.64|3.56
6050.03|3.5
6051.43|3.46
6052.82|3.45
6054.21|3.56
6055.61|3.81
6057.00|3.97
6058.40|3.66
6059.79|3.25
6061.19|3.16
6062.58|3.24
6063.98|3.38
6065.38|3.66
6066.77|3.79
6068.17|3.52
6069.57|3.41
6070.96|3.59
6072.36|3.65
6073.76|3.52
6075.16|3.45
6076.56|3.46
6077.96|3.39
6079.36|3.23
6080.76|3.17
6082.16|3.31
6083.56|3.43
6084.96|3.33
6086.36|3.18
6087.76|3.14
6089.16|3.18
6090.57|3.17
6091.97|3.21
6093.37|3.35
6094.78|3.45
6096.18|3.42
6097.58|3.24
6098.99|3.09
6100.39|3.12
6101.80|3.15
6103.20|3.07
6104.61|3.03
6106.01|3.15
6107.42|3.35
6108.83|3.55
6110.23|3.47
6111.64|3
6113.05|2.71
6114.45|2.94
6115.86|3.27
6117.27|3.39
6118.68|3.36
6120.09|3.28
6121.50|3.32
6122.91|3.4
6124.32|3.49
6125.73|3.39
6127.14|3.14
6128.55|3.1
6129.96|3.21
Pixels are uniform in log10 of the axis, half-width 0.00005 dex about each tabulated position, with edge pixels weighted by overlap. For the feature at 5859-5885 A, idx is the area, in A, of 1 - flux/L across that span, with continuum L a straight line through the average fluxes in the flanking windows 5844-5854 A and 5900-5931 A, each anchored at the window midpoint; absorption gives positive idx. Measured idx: 1.64 A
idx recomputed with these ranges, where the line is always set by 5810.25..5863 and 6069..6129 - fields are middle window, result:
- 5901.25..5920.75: 2.2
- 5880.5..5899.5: 4.3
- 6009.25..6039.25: 0.7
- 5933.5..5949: 1.3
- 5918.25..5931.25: 0.7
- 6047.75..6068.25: -1.3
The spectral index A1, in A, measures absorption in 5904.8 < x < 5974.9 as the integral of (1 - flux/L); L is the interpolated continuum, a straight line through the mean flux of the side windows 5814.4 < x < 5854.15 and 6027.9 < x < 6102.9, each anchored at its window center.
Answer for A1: 5.20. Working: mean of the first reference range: 3.56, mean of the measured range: 3.24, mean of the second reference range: 3.43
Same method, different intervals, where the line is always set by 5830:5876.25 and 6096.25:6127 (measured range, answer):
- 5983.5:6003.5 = 0.8 A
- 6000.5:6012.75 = -1.0 A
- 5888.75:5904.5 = 3.0 A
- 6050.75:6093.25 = -2.2 A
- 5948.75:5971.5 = -0.4 A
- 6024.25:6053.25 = -1.8 A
